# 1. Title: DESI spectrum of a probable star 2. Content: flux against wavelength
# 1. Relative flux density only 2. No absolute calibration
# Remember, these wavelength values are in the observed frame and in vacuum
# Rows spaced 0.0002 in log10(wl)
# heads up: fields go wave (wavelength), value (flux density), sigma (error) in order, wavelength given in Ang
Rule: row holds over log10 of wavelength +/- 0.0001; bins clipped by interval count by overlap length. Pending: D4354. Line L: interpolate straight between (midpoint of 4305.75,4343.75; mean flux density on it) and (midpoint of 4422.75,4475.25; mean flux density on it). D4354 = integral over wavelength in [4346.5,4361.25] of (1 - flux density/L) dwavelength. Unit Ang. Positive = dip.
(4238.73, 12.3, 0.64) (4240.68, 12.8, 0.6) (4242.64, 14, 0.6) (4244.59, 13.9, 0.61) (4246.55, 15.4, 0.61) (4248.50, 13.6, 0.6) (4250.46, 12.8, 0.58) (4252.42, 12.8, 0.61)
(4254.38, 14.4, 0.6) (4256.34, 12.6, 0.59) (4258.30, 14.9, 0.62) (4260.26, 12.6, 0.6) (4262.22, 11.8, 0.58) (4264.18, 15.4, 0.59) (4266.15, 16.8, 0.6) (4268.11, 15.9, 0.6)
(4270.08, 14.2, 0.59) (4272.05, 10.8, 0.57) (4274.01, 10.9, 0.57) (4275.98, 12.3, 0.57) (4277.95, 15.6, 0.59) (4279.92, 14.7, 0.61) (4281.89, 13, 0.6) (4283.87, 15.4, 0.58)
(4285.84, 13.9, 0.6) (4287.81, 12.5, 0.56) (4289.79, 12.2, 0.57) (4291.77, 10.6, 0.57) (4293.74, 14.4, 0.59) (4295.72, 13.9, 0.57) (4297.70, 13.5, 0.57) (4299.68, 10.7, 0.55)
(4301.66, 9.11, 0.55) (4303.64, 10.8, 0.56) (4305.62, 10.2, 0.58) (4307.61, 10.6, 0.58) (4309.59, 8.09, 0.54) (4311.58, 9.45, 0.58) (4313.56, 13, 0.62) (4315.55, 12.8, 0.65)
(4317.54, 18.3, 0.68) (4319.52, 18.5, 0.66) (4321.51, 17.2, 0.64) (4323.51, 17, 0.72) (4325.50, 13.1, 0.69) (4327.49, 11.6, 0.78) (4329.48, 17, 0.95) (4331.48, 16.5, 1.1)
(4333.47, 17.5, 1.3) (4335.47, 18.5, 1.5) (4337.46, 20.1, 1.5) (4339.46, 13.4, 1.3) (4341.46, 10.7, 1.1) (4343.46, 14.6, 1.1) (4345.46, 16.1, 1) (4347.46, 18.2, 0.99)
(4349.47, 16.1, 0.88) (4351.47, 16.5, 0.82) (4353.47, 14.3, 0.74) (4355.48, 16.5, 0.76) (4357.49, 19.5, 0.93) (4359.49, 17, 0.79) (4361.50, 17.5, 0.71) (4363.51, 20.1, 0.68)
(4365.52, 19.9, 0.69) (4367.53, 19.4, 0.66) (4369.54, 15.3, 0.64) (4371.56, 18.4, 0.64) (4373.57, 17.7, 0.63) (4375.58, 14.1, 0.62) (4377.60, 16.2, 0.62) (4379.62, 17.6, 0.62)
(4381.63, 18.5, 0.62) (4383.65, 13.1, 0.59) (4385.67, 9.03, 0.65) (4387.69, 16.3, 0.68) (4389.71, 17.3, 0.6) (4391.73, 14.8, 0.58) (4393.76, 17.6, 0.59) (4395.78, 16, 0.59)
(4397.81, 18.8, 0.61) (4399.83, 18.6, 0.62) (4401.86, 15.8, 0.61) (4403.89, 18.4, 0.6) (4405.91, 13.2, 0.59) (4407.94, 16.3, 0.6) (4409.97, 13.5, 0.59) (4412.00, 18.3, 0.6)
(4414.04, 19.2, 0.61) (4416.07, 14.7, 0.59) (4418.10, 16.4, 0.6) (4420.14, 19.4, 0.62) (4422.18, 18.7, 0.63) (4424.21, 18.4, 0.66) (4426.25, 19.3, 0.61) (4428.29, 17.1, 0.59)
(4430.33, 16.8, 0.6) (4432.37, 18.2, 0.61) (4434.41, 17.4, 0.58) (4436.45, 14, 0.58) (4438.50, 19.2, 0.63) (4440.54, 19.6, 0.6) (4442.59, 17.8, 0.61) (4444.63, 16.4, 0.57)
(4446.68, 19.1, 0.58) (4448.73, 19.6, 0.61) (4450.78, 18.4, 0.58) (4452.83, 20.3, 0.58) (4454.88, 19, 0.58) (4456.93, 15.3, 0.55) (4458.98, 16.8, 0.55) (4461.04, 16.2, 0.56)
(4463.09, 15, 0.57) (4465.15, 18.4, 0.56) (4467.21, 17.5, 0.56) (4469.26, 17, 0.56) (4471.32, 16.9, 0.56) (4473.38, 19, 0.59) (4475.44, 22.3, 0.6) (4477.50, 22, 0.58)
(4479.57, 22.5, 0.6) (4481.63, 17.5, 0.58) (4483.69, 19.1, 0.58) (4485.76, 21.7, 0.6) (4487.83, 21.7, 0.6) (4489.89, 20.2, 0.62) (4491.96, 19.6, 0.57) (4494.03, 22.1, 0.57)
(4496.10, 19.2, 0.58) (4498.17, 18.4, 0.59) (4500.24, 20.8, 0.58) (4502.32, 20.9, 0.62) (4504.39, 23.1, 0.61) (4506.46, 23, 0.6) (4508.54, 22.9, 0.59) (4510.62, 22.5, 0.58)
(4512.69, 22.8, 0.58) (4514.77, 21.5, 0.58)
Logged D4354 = -1.5 Ang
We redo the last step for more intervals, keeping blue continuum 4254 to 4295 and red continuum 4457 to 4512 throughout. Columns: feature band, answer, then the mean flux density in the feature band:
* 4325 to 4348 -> -0.3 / 15.6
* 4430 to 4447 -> 0.8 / 17.6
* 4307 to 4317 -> 2.4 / 11.1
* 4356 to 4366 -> -1.5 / 18.6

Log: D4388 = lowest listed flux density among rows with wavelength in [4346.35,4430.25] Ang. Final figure 9.03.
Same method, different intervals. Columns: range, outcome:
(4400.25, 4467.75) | 13.2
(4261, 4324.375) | 8.09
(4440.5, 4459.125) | 15.3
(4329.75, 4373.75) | 10.7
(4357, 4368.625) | 17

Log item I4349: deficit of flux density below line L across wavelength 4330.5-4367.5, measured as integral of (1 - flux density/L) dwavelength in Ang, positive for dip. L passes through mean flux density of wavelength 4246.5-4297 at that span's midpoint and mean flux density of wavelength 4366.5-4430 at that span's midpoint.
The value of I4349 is -3.4 Ang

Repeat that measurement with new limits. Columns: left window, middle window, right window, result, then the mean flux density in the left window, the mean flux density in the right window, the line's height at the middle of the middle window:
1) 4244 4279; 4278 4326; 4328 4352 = 6.04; 13.7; 16.2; 15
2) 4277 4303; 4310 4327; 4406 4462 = -0.82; 13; 17.5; 13.9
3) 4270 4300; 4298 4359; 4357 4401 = 1.47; 13.1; 16.9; 14.8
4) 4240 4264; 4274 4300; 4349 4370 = 2.76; 13.5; 17.6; 14.8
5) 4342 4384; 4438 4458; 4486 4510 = 1.16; 17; 21.1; 19.6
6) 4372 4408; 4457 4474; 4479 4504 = 2.04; 16.1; 20.3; 19.3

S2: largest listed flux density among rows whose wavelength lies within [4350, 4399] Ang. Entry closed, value 20.1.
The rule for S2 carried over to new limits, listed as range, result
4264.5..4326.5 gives 18.5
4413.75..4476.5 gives 22.3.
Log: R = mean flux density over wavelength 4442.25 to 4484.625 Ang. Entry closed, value 18.4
